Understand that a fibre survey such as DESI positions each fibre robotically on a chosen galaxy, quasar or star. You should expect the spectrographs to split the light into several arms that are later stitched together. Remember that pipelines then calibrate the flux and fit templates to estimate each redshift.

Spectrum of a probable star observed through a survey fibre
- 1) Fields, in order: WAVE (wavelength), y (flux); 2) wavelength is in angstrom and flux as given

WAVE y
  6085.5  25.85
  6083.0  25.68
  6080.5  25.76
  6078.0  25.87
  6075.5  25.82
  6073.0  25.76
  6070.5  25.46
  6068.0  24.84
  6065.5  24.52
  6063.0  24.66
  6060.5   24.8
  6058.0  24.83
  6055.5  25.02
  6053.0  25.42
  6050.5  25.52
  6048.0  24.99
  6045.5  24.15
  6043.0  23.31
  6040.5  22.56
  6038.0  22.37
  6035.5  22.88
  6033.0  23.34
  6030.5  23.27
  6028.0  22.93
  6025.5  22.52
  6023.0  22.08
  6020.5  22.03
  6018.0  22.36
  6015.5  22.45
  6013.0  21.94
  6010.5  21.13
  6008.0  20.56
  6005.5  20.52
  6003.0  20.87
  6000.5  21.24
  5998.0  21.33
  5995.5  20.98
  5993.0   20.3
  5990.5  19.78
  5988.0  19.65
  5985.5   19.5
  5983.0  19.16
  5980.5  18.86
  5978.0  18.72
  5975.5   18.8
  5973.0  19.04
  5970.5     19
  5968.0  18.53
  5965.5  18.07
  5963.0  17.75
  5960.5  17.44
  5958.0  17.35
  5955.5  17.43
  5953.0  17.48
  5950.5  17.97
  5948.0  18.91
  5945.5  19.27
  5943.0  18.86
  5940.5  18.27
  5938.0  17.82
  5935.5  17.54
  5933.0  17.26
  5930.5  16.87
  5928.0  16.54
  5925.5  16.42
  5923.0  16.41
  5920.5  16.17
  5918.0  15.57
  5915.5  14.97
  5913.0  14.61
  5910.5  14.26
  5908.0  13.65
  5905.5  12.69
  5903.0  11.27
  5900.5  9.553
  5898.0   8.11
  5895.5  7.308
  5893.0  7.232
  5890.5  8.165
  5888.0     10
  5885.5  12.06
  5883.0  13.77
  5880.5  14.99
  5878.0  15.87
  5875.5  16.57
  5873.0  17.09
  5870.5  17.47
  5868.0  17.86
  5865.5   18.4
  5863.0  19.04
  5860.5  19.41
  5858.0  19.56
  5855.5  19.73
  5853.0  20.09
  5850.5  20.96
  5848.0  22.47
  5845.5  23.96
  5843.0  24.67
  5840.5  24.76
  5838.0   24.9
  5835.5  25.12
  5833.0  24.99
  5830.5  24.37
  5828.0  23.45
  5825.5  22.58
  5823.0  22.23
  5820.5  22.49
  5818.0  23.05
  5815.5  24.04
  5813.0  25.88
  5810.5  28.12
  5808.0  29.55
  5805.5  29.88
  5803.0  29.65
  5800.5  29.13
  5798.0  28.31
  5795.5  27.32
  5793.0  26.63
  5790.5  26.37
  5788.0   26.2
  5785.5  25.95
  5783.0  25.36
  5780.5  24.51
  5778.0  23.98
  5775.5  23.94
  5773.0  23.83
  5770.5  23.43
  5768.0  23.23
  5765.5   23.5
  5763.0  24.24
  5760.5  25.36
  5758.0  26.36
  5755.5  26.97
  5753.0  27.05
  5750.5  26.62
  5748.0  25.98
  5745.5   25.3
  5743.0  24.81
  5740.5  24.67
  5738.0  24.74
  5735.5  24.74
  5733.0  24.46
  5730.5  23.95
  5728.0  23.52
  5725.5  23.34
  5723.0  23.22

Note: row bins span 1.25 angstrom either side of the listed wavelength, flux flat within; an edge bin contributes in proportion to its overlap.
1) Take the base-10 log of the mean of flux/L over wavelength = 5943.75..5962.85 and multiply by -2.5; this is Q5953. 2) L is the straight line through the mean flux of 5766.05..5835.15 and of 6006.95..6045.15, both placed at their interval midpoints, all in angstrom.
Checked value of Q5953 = 0.29 mag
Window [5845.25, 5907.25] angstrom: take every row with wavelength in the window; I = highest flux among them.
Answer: 23.96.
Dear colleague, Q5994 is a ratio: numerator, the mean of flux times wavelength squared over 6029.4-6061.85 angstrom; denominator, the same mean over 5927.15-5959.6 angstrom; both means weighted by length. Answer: 1.40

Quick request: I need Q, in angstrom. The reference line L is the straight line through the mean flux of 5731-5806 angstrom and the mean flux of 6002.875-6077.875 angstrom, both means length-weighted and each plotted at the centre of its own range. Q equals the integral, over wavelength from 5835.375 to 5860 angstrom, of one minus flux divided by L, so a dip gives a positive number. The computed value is 2.6 angstrom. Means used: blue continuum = 25.7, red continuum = 23.5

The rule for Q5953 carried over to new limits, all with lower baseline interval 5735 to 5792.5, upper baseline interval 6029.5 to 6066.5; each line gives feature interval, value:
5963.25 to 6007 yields 0.23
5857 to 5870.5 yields 0.30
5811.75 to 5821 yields 0.04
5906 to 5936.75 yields 0.48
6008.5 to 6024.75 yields 0.11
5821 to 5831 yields 0.09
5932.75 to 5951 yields 0.32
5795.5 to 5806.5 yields -0.16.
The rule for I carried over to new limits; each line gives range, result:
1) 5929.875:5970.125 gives 19.27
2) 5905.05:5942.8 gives 18.27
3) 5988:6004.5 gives 21.33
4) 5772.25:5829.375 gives 29.88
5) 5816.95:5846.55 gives 25.12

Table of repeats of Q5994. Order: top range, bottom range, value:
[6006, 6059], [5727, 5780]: 1.02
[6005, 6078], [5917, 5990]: 1.35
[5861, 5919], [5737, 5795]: 0.56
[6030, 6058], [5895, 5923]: 1.95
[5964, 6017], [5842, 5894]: 1.22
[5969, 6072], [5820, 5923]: 1.35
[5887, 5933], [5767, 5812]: 0.51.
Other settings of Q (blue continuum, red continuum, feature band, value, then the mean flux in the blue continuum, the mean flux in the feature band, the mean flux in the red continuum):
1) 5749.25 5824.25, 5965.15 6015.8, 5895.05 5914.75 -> 9.4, 25.8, 11.7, 20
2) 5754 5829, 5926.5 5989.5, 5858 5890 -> 8.7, 25.5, 16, 18.2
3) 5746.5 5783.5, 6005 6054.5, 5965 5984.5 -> 3.8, 25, 18.8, 22.9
